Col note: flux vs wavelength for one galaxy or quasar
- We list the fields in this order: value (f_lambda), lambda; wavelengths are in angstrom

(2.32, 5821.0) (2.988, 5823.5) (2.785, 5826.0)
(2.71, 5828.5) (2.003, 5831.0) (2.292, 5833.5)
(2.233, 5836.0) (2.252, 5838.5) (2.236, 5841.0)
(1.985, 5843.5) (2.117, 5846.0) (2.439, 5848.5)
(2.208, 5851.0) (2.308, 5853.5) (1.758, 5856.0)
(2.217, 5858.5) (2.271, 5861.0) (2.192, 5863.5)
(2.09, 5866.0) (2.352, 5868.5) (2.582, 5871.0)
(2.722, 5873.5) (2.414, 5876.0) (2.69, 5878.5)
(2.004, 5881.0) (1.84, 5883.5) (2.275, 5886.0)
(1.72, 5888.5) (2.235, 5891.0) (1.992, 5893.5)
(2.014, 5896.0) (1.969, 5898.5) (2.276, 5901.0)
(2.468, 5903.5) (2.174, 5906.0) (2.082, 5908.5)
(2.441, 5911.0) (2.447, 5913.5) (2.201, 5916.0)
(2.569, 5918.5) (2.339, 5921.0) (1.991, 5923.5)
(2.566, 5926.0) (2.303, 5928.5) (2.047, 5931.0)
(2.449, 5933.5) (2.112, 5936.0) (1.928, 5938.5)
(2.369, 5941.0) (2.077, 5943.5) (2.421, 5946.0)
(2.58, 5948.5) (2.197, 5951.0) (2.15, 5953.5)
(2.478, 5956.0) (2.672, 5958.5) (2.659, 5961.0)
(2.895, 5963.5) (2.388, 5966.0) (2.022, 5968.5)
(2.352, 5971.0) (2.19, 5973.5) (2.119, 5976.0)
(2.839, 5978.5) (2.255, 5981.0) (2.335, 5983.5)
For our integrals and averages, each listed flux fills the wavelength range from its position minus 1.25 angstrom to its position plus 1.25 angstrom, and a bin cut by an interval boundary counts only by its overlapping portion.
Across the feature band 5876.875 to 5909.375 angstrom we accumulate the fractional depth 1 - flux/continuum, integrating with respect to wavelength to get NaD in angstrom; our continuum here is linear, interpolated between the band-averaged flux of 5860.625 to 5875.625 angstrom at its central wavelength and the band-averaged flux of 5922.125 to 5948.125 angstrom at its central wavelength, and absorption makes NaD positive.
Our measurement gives 2.6 angstrom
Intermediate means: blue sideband 2.38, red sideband 2.24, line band 2.14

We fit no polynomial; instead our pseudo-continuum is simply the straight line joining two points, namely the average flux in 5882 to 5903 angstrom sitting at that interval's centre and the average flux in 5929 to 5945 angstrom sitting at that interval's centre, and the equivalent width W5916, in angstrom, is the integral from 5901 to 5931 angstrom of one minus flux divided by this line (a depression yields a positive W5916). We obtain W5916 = -2.8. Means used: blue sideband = 2.05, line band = 2.31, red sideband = 2.17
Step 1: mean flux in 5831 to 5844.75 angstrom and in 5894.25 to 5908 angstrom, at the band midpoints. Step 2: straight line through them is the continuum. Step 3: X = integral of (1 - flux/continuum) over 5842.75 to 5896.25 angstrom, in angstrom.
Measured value -0.8 angstrom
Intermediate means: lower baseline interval 2.18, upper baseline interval 2.17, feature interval 2.21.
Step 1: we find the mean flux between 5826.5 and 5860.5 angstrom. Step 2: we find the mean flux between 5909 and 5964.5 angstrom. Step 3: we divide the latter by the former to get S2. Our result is 1.1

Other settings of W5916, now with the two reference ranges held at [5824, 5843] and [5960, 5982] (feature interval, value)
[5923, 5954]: 1.9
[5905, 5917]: 0.6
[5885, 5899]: 2.1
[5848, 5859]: 1.0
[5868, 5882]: -0.5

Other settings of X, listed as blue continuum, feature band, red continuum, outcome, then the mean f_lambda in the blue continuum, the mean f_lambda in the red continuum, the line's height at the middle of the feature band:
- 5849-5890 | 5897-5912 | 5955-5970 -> 0.71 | 2.23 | 2.52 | 2.34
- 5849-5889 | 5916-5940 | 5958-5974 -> 1.18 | 2.24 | 2.46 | 2.37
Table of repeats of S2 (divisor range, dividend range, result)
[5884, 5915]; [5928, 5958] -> 1.05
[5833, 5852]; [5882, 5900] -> 0.91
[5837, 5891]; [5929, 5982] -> 1.05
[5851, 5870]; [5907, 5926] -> 1.06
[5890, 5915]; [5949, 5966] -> 1.13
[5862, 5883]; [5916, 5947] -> 0.96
